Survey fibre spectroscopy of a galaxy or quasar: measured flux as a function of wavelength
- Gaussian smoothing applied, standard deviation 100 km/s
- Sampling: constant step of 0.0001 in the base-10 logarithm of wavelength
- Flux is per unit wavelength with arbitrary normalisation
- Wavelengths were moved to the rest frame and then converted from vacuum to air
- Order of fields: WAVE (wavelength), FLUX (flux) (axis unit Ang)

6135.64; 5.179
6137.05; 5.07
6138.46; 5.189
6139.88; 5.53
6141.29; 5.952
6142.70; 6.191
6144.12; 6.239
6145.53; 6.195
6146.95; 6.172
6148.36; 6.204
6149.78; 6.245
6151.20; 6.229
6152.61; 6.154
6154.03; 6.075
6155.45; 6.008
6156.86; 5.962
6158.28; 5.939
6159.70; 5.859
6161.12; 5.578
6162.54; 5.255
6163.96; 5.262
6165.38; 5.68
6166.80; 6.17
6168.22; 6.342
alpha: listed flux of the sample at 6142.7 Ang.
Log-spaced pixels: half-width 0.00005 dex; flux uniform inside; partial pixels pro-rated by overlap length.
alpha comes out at 6.191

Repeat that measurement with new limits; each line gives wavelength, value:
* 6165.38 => 5.68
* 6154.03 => 6.075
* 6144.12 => 6.239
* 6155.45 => 6.008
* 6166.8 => 6.17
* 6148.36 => 6.204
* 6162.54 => 5.255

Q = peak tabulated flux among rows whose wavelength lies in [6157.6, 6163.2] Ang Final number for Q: 5.939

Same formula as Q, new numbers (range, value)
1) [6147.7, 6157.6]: 6.245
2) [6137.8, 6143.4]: 6.191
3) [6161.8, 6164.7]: 5.262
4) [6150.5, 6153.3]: 6.229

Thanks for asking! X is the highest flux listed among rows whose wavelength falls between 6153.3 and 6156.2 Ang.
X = 6.075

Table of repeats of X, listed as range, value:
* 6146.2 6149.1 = 6.204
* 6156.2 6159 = 5.962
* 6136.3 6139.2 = 5.189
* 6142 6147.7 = 6.239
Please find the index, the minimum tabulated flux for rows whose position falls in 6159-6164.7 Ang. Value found 5.255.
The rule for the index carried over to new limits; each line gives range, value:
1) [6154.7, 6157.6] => 5.962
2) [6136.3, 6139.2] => 5.07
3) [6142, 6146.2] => 6.191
